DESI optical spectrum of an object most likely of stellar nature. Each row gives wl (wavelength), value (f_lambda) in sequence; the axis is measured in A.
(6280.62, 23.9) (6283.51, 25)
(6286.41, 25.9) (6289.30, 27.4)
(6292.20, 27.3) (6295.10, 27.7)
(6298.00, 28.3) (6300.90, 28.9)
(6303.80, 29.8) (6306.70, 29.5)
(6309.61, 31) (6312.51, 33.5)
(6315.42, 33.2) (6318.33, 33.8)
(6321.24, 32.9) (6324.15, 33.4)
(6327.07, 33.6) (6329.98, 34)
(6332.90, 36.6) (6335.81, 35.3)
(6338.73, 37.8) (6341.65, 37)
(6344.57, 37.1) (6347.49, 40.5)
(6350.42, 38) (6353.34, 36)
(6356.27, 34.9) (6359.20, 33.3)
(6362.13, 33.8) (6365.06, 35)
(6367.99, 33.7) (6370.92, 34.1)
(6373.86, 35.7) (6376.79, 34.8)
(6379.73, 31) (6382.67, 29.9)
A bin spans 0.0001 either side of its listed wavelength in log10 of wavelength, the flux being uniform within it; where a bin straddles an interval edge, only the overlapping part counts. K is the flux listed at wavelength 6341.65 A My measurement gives 37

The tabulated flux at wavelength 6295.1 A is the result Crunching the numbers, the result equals 27.7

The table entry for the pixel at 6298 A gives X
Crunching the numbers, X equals 28.3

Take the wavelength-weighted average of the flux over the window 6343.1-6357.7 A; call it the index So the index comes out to 37.3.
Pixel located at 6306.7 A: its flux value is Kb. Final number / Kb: 29.5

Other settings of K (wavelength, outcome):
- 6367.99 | 33.7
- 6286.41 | 25.9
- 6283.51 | 25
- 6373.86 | 35.7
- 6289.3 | 27.4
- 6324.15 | 33.4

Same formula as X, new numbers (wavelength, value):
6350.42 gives 38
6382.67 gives 29.9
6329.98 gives 34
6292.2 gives 27.3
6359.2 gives 33.3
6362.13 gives 33.8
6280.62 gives 23.9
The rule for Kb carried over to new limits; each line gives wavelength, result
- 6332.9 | 36.6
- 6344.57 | 37.1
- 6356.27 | 34.9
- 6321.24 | 32.9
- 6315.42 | 33.2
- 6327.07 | 33.6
